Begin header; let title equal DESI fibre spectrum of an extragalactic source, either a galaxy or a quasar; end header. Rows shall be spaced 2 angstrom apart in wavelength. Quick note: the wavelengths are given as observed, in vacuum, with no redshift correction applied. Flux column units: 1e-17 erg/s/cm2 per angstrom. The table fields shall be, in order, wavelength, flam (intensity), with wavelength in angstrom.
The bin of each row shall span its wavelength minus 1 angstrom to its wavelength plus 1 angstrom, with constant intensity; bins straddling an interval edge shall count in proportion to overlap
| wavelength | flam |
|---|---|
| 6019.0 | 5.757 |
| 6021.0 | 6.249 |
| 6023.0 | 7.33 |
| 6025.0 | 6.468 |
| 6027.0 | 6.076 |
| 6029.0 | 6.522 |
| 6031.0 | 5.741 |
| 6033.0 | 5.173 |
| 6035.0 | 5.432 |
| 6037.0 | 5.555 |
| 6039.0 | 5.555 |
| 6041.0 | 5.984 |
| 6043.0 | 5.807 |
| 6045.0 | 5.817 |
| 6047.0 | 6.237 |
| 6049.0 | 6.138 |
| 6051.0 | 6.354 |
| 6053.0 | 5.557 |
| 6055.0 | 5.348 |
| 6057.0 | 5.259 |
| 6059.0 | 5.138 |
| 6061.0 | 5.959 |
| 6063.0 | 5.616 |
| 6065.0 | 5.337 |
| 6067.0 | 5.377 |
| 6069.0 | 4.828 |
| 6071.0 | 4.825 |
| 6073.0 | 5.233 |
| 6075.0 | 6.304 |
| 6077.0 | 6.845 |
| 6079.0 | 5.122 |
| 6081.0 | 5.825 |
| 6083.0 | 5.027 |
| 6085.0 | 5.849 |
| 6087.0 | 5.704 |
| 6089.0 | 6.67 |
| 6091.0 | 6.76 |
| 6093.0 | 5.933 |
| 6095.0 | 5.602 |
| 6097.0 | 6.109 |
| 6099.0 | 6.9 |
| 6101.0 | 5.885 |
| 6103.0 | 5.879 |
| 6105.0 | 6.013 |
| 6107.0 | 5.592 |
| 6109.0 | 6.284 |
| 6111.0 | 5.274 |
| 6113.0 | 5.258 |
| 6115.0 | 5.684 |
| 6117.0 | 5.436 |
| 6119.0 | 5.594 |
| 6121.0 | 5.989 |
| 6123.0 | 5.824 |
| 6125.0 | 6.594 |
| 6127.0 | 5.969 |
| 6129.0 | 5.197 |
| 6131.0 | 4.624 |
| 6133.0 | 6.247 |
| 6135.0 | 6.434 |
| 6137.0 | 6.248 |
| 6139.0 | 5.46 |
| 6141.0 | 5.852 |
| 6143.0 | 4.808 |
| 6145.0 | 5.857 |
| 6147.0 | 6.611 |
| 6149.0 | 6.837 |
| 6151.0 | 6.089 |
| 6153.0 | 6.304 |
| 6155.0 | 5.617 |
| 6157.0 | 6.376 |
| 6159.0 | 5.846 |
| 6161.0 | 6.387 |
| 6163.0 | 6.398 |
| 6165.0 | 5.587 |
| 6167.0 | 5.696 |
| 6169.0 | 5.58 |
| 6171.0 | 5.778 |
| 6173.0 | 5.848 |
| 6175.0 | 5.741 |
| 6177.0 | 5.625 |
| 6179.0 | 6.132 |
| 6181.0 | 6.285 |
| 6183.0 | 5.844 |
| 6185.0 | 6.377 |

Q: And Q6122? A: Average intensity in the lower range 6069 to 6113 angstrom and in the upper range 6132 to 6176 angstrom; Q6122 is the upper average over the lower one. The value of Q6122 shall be 1.0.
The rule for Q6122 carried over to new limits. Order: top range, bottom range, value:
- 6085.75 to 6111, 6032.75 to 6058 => 1.06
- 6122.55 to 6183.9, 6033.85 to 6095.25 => 1.04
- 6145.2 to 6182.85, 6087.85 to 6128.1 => 1.01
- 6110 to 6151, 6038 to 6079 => 1.02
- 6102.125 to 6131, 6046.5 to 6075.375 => 1.03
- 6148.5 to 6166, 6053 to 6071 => 1.15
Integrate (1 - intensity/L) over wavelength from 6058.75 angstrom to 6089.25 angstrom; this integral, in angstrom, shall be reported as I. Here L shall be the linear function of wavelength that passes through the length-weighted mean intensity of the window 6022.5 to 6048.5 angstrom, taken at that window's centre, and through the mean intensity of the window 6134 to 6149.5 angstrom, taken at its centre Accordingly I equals 1.9 angstrom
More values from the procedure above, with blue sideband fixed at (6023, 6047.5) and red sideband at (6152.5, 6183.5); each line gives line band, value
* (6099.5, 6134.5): 1.0 angstrom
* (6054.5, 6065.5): 0.9 angstrom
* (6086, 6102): -0.7 angstrom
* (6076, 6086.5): 0.3 angstrom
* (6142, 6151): -0.2 angstrom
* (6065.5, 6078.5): 0.8 angstrom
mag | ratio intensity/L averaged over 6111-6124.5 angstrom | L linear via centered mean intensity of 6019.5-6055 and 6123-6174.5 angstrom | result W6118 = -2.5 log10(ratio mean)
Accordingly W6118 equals 0.056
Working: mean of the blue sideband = 5.98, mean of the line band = 5.64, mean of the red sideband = 5.93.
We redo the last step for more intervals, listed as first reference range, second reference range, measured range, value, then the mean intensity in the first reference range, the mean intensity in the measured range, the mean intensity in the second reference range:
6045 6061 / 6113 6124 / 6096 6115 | -0.041 mag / 5.74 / 5.9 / 5.66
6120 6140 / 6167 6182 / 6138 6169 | -0.022 mag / 5.86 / 5.97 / 5.84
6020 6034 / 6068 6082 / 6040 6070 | 0.037 mag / 6.22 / 5.65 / 5.57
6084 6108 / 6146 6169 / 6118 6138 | 0.042 mag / 6.07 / 5.87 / 6.13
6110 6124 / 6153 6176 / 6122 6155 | -0.036 mag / 5.58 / 5.93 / 5.91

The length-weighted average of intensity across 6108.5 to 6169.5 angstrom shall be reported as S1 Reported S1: 5.87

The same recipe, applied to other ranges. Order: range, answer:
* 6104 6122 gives 5.68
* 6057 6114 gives 5.75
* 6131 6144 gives 5.75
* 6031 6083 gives 5.62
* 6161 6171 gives 5.87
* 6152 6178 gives 5.91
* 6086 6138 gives 5.91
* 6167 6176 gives 5.73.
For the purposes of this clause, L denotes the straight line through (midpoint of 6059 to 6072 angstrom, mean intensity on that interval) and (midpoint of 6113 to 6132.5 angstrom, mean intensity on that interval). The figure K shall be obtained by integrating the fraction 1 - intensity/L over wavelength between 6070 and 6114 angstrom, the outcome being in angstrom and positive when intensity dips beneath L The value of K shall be -3.1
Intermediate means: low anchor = 5.31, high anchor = 5.65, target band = 5.86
